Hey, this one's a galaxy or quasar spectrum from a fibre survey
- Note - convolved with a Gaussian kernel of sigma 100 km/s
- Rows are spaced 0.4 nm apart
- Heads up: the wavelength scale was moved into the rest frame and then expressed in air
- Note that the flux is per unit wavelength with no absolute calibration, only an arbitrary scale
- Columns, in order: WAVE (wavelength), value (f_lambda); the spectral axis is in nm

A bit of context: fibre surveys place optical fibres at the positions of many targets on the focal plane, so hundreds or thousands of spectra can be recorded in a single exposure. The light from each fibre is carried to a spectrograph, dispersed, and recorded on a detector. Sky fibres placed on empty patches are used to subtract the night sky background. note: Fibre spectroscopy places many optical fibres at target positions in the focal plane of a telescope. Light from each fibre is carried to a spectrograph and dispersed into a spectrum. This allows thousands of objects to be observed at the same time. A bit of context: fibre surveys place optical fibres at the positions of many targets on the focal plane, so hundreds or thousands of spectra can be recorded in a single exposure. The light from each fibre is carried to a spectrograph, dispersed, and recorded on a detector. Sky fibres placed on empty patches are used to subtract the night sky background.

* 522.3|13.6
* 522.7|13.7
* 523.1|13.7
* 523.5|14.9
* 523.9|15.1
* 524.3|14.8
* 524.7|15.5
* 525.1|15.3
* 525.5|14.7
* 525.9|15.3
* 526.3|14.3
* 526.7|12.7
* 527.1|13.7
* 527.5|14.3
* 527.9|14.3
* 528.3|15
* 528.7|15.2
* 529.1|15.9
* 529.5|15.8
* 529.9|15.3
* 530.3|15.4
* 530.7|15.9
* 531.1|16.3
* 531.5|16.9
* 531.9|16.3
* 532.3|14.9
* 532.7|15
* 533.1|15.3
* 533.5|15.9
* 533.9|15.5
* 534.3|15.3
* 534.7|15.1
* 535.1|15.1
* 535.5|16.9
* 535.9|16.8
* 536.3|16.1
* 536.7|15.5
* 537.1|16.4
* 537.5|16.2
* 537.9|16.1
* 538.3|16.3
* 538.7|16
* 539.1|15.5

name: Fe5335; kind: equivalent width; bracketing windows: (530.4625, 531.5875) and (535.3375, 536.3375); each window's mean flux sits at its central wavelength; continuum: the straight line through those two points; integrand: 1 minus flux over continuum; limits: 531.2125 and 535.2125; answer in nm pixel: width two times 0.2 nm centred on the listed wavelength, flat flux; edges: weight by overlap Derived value 0.219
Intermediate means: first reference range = 16.3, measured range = 15.6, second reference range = 16.7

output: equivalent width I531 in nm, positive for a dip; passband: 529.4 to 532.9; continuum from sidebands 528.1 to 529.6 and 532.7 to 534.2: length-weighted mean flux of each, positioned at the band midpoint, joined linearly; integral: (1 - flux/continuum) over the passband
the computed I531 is -0.07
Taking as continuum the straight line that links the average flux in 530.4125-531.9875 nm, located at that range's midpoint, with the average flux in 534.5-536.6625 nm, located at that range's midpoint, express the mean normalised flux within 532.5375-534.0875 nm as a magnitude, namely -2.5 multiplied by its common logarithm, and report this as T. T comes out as 0.05 mag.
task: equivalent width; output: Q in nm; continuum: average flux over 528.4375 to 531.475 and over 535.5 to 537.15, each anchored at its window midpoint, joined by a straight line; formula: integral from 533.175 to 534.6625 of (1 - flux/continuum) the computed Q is 0.05 nm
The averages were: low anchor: 15.7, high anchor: 16.3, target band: 15.5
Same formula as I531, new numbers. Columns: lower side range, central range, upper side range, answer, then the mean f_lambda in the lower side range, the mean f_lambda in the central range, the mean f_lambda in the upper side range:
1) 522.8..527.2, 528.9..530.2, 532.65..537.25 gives -0.05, 14.5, 15.6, 15.8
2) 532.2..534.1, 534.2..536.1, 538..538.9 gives -0.03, 15.3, 15.9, 16.1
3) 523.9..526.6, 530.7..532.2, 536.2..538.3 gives -0.08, 14.9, 16.3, 16.1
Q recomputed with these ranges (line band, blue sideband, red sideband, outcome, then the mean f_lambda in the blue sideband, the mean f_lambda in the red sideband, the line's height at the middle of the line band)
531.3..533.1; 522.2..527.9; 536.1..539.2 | -0.046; 14.4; 16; 15.3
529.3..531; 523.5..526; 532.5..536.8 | -0.025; 15.1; 15.7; 15.4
